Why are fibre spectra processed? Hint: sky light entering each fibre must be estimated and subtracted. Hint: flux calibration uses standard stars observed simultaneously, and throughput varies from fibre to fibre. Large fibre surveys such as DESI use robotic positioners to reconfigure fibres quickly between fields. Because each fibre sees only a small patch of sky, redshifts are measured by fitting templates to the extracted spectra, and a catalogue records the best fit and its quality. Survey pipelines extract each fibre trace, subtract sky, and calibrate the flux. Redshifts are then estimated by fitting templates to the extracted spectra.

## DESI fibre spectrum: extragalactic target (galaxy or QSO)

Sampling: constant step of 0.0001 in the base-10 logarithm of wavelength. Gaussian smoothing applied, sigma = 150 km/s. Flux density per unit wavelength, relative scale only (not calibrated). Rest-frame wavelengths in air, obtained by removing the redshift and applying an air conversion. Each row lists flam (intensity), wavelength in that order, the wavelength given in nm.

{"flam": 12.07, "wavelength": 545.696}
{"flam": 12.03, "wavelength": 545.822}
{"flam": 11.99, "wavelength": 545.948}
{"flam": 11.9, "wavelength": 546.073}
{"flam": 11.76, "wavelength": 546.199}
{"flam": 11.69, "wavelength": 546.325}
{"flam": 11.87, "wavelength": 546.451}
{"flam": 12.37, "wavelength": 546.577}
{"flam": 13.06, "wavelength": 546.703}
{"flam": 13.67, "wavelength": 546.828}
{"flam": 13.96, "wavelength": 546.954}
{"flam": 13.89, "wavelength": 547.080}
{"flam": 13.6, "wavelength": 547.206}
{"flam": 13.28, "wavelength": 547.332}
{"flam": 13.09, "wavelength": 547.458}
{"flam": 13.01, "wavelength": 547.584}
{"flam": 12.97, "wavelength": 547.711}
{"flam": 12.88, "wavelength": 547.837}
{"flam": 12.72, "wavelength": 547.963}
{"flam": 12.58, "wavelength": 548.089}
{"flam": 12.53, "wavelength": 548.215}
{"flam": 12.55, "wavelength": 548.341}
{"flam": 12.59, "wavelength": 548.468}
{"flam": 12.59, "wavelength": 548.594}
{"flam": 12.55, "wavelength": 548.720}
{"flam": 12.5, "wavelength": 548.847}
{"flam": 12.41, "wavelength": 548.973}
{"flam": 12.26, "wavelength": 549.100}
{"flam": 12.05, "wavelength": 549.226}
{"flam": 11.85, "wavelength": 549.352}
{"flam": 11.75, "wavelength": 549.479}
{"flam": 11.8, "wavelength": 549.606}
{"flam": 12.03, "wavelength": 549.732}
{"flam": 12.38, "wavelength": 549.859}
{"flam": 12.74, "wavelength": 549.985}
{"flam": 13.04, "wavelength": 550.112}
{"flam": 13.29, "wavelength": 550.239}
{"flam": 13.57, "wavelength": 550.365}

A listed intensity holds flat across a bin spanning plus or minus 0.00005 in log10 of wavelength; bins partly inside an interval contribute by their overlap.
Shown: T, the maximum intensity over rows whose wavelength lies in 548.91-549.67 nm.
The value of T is 12.41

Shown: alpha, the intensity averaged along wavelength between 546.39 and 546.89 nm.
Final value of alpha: 12.8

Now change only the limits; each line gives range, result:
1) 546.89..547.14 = 13.9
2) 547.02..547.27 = 13.7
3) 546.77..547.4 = 13.7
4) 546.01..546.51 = 11.8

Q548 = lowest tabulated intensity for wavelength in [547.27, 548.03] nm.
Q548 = 12.72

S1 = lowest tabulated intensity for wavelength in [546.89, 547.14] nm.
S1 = 13.89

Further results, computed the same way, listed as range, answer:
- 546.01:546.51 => 11.69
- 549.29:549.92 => 11.75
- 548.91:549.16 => 12.26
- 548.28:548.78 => 12.55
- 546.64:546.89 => 13.06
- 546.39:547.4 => 11.87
